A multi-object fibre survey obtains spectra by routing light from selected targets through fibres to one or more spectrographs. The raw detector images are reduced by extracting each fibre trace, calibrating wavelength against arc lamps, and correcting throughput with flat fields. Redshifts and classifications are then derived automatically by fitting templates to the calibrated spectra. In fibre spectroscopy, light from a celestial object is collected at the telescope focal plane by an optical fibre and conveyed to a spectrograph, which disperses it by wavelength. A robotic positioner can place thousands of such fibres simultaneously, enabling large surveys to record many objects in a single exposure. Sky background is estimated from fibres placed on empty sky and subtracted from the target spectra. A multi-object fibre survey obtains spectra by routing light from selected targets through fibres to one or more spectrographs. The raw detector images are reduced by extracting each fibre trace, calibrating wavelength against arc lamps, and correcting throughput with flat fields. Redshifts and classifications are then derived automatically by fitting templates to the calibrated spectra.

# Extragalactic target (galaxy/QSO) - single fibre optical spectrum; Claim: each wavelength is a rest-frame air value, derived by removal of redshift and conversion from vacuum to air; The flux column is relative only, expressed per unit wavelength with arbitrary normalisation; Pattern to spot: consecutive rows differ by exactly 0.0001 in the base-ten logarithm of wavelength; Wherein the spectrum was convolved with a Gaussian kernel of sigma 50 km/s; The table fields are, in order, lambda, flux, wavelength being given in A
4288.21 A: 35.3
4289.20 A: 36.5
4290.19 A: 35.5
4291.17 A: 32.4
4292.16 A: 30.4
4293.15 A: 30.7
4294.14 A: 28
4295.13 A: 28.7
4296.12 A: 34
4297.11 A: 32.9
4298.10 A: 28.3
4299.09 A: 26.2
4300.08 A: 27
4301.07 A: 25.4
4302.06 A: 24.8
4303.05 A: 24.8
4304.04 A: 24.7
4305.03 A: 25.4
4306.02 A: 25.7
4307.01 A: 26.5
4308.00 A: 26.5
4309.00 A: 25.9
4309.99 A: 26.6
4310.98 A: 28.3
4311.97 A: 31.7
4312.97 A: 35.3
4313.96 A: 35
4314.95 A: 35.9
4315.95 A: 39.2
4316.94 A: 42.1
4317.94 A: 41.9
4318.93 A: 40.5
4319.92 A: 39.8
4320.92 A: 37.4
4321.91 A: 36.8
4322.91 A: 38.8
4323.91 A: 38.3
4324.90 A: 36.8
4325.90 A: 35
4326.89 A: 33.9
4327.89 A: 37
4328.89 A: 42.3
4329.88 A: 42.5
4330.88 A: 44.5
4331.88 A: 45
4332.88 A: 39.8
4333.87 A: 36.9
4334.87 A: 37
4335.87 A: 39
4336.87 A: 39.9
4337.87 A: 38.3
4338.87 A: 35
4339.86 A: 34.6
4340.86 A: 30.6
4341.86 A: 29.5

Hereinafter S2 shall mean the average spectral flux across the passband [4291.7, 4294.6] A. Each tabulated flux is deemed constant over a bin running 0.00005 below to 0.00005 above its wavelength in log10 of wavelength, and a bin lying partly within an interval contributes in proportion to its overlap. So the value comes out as 29.7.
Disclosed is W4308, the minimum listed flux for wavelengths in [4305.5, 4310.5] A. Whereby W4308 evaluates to 25.7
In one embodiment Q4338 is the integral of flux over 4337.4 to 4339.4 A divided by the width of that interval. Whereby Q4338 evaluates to 36.7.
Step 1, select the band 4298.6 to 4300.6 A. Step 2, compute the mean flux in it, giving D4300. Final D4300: 26.6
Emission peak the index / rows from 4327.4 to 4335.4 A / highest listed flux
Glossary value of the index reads 45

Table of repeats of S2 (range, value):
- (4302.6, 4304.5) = 24.8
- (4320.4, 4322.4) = 37.1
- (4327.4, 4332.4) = 42.2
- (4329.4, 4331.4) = 43.4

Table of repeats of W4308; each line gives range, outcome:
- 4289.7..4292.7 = 30.4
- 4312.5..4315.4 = 35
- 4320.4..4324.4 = 36.8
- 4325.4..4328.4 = 33.9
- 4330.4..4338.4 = 36.9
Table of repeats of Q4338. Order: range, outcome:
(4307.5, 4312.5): 27.8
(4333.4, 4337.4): 38.1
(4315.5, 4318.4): 41.1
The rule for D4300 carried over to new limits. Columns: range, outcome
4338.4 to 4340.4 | 34.9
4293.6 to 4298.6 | 30.4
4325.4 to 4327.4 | 34.5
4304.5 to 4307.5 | 25.9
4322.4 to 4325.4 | 37.9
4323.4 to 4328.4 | 36.2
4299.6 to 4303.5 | 25.5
